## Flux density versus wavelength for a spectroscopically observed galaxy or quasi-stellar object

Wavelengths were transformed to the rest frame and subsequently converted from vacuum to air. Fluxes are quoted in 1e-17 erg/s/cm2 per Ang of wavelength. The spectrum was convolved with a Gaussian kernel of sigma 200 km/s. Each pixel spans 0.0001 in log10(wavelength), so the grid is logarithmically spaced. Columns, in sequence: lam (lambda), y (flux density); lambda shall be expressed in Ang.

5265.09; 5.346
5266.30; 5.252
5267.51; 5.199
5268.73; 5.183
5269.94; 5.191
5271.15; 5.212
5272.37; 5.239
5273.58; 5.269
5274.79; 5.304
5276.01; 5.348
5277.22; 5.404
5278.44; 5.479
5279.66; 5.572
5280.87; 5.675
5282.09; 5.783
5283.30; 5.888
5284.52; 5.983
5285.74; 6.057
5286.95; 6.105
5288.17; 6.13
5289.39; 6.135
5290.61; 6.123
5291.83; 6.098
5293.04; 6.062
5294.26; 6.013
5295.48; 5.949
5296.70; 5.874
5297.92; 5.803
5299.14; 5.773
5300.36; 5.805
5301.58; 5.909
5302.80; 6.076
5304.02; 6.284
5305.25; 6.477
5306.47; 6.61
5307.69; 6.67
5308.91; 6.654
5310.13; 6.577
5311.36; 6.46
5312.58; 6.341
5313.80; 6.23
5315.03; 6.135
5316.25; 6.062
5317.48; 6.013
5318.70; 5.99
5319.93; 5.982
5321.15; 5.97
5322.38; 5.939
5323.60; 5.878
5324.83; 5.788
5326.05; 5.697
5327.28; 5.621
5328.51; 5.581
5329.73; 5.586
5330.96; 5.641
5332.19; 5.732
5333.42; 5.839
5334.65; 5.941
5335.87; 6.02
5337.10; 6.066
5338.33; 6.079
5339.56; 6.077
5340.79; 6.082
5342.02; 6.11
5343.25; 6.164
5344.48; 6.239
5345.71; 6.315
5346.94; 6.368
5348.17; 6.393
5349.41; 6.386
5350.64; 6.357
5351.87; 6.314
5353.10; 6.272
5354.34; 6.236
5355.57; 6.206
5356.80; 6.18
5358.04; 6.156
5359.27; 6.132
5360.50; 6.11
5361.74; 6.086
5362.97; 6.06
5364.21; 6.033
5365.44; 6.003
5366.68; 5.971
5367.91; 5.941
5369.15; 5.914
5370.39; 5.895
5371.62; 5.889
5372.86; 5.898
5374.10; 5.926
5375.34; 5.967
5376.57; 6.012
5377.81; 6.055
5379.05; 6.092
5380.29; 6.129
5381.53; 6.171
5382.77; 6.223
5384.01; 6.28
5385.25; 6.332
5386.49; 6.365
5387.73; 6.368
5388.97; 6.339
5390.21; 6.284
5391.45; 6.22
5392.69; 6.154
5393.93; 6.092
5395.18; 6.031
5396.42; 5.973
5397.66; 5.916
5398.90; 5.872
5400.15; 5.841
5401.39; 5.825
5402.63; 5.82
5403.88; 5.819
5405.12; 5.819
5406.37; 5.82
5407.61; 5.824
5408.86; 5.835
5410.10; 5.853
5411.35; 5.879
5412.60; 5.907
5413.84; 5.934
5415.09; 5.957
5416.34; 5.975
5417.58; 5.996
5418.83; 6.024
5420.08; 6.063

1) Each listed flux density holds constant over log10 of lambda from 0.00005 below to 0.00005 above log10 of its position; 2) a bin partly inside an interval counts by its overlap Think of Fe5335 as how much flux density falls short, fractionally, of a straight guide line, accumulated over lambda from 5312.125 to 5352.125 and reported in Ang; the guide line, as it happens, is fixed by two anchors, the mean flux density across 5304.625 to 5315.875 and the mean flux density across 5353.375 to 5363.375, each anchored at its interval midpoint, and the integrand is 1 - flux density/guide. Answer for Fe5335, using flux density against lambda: 1.8 Ang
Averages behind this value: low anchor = 6.45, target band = 6.02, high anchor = 6.15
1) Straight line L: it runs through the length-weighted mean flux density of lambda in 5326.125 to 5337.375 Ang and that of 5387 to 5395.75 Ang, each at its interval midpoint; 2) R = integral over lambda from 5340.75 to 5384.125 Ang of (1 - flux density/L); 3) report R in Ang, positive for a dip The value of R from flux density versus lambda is -0.9 Ang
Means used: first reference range 5.77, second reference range 6.21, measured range 6.12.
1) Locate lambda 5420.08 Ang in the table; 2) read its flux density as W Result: 6.063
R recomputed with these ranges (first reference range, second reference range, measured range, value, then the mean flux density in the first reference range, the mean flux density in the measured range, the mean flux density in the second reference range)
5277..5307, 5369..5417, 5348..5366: -0.6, 5.97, 6.19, 6.01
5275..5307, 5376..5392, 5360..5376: 0.5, 5.93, 5.98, 6.22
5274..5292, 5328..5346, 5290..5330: -1.3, 5.79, 6.07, 5.96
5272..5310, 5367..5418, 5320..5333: 0.5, 5.94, 5.76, 6.01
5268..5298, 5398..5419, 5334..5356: -1.5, 5.71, 6.2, 5.88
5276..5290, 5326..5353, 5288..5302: -0.3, 5.82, 5.97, 6.04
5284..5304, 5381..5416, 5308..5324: -0.5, 6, 6.19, 6.03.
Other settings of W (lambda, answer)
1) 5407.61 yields 5.824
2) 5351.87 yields 6.314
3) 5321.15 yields 5.97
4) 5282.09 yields 5.783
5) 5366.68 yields 5.971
